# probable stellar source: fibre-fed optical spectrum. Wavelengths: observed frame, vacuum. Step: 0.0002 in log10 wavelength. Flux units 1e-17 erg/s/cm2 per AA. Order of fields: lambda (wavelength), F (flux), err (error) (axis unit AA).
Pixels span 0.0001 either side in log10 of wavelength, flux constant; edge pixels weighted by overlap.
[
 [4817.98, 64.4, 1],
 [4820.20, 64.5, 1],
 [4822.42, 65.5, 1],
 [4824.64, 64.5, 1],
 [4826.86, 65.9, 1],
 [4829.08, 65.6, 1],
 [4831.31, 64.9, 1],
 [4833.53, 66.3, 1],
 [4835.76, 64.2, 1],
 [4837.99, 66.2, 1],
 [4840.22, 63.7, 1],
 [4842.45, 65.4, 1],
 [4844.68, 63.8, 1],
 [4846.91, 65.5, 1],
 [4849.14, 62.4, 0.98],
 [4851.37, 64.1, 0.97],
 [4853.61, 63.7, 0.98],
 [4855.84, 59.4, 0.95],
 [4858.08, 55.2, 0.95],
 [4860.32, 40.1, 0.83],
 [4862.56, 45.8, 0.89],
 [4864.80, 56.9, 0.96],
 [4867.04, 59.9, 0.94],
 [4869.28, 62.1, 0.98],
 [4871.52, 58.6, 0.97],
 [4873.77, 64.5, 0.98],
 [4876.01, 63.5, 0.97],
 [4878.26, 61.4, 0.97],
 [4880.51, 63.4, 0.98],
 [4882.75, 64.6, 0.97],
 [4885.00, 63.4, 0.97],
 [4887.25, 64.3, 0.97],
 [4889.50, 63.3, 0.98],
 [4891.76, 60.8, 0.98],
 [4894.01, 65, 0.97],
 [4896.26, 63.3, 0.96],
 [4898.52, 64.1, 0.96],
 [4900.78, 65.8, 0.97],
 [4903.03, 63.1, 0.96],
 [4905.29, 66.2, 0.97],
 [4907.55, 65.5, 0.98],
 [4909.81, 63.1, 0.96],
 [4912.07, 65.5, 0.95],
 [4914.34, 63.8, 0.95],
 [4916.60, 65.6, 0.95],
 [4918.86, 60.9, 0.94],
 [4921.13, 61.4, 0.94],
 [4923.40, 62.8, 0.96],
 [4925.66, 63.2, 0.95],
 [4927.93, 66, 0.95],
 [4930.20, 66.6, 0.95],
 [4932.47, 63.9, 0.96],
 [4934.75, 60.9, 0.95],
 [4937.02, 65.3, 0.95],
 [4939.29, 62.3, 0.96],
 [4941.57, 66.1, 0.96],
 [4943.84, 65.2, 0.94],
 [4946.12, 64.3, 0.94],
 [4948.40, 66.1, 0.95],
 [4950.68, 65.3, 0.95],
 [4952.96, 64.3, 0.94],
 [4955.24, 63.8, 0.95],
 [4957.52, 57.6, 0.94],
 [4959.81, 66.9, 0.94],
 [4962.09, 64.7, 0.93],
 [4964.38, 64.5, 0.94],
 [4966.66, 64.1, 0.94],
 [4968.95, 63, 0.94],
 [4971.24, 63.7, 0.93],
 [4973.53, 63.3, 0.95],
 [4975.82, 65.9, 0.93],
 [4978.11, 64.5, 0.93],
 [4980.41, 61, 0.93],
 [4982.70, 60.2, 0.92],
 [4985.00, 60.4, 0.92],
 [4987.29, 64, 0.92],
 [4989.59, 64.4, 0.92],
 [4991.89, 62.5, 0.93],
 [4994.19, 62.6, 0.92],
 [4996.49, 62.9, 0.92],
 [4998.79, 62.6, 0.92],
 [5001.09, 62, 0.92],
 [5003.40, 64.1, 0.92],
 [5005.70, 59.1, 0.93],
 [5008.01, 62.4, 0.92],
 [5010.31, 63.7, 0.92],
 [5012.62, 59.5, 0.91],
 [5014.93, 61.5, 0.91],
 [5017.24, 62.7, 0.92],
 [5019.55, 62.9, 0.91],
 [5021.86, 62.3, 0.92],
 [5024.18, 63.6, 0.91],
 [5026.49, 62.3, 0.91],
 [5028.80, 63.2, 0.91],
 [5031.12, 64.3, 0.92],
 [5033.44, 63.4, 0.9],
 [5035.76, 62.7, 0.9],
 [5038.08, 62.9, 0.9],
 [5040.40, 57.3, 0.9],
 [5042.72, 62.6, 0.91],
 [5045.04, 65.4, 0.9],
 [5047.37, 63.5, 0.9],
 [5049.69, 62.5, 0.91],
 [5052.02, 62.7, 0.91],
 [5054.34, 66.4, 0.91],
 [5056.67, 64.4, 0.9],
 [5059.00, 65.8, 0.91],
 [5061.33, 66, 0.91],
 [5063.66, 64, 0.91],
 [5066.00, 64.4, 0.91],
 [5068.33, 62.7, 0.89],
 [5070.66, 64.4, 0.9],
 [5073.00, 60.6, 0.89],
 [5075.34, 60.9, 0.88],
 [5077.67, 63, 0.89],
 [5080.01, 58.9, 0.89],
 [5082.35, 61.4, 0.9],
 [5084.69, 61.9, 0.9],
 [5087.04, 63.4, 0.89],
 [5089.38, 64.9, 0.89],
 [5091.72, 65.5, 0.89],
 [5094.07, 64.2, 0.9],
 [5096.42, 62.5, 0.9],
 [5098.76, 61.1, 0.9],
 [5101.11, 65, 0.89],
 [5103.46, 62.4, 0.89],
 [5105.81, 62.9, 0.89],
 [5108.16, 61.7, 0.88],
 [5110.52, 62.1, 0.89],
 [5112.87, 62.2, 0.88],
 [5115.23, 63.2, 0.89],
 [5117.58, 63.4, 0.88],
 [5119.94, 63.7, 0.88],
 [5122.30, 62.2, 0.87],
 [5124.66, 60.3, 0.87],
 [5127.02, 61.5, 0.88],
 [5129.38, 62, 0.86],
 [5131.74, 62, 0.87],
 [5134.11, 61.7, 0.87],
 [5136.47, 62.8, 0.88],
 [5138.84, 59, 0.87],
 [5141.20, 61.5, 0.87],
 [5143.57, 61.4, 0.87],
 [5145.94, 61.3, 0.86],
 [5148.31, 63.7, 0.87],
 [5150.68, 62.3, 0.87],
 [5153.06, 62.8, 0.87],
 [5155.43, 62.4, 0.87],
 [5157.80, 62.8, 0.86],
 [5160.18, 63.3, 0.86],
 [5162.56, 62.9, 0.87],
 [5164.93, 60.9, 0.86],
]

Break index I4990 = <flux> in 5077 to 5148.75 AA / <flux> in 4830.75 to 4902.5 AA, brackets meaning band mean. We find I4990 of 1.0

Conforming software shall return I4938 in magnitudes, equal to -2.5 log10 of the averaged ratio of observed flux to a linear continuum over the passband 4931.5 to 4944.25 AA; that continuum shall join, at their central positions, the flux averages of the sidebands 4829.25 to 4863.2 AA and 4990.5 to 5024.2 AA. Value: -0.04 mag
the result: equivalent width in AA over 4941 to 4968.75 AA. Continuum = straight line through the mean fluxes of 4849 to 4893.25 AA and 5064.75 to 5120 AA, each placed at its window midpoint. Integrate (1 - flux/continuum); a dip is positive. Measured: -1.5 AA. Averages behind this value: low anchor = 59.9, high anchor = 62.7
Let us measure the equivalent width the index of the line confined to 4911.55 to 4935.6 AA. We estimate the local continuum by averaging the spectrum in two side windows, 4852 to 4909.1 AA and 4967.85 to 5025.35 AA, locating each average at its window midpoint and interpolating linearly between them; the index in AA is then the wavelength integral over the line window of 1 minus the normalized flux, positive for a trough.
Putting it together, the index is -0.8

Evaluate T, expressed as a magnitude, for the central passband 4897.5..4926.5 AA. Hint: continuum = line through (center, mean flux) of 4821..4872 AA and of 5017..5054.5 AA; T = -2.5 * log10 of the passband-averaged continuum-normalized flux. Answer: -0.04 mag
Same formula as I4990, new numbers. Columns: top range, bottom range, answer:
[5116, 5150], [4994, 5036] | 0.99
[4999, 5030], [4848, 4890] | 1.04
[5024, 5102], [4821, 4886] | 1.02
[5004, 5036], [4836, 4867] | 1.05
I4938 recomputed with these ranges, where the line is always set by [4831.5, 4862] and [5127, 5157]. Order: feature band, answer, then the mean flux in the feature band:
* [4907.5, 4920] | -0.043 mag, 63.9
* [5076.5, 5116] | -0.016 mag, 62.7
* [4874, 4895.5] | -0.034 mag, 63.4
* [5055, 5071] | -0.049 mag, 64.6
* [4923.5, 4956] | -0.051 mag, 64.5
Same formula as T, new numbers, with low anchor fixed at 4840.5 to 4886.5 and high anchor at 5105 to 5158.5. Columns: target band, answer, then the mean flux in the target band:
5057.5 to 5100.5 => -0.02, 63.1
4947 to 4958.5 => -0.05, 63.5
